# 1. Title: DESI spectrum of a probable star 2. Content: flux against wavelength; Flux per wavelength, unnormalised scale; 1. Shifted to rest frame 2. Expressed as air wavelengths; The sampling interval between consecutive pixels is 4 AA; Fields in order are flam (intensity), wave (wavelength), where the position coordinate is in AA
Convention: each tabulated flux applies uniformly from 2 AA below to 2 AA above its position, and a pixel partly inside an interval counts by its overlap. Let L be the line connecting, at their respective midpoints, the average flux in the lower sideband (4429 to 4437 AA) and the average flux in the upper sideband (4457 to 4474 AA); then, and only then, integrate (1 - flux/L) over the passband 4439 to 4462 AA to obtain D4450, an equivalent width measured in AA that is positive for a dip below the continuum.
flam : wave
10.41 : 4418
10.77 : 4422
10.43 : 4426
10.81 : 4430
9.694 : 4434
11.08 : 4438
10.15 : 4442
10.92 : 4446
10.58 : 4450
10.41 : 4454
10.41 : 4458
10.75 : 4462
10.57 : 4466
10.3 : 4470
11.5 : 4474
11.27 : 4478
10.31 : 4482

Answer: -0.2 AA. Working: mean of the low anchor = 10.3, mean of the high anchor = 10.6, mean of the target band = 10.5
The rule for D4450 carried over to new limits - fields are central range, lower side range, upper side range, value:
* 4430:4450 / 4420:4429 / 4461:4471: 0.16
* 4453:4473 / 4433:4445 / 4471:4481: 0.66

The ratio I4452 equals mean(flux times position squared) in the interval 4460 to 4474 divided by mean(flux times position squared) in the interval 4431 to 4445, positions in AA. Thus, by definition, 1.04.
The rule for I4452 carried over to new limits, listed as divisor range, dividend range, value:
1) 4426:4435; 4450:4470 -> 1.03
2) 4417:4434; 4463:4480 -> 1.06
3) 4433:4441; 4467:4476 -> 1.06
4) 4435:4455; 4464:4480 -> 1.04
